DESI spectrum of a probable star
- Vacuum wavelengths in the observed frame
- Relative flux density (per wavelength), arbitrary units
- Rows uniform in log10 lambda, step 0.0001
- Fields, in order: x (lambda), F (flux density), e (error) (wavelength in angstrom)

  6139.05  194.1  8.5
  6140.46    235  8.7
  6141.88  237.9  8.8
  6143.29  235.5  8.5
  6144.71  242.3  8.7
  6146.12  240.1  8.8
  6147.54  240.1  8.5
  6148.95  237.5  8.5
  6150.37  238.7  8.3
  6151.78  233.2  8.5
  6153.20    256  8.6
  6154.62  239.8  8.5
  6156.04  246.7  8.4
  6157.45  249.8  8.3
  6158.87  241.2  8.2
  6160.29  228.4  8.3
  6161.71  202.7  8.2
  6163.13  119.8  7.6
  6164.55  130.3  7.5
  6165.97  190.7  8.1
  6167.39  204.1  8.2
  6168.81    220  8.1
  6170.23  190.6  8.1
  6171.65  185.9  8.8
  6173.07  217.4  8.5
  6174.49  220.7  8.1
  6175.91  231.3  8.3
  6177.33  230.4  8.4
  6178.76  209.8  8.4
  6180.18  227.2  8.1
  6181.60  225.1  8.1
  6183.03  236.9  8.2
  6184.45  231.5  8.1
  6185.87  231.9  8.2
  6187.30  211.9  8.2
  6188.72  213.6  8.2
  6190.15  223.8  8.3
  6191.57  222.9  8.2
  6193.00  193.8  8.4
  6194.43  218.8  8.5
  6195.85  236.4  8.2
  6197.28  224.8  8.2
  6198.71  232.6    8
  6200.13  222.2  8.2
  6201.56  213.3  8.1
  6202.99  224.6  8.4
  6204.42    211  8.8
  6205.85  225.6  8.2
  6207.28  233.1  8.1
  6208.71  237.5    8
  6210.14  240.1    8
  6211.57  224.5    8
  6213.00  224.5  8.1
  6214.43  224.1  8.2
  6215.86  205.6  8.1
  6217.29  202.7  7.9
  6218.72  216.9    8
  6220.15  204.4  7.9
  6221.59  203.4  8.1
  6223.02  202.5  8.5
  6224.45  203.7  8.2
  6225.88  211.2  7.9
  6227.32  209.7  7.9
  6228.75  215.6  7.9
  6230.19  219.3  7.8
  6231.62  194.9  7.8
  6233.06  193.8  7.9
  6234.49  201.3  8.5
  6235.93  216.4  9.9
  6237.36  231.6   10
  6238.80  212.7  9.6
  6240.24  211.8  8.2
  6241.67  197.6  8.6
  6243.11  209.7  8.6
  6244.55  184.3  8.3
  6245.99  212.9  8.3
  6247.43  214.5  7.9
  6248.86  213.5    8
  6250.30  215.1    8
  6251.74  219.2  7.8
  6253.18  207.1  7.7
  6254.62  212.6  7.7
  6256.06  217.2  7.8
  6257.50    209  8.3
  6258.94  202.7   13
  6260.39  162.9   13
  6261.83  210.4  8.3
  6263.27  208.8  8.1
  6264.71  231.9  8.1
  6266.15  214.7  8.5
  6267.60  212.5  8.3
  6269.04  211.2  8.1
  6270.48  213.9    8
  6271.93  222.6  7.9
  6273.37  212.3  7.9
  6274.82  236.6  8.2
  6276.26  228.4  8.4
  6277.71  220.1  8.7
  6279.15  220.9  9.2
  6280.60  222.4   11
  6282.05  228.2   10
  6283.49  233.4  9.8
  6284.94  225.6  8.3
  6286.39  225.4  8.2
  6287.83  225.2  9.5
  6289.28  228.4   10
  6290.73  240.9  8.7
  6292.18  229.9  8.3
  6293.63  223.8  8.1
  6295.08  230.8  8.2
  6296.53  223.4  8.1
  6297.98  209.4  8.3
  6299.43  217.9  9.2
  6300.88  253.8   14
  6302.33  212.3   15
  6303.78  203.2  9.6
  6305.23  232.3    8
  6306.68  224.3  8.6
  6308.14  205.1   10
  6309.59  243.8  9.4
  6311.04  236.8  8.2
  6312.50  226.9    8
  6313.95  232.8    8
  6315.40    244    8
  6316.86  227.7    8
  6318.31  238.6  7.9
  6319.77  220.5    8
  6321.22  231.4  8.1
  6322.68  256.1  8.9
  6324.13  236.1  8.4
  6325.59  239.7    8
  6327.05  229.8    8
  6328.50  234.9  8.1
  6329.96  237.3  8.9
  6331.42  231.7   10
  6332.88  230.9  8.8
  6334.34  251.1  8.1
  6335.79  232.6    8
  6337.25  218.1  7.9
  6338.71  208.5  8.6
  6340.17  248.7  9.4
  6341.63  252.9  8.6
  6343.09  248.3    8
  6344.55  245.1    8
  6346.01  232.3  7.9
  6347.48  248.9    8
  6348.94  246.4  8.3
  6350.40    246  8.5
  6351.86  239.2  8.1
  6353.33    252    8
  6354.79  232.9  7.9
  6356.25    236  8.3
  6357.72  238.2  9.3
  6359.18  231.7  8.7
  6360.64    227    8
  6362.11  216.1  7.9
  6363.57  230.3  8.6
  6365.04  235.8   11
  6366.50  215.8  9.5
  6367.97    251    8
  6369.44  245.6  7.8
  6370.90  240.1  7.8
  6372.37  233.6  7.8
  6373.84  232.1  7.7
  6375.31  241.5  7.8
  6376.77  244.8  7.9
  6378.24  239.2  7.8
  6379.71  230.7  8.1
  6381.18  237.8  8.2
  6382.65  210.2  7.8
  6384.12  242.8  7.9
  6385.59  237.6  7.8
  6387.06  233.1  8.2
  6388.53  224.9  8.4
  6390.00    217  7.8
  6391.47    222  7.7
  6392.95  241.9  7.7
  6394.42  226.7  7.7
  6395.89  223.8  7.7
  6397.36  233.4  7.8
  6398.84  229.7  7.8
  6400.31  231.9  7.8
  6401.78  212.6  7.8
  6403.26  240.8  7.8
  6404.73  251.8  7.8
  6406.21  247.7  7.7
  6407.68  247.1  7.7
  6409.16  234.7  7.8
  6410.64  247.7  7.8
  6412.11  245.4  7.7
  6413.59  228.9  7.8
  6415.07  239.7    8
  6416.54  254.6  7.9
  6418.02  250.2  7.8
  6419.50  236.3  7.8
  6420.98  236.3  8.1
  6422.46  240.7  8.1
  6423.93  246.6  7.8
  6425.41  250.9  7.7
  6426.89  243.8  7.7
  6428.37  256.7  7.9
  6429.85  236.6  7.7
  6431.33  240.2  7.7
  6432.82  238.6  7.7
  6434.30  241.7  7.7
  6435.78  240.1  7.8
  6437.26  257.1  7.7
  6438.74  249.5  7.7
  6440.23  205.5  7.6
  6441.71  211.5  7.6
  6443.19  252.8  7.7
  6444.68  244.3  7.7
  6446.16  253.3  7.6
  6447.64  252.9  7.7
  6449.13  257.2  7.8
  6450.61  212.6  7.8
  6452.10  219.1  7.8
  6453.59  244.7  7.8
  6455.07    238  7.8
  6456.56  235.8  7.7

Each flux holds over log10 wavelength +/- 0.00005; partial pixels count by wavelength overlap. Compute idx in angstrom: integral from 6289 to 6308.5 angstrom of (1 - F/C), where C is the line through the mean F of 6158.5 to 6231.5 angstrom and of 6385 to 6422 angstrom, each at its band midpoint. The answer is 0.1 angstrom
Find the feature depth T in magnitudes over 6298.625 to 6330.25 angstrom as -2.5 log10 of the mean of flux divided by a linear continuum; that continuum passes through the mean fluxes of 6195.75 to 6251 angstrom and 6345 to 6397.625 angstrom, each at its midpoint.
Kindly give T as -0.02 mag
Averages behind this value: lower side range 215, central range 231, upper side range 234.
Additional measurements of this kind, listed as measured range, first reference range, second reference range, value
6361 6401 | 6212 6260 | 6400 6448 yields 0.009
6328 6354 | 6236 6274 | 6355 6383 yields -0.051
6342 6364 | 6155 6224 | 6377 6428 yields -0.030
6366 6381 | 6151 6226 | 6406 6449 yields -0.004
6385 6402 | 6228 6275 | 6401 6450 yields 0.037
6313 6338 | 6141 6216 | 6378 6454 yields -0.016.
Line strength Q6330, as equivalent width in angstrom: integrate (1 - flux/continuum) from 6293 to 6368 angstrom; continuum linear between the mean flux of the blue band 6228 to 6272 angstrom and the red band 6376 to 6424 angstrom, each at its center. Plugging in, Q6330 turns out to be -3.1 angstrom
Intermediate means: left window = 210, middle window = 233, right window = 236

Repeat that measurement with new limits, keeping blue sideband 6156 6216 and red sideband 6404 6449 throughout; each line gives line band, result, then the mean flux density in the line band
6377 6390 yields 0.36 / 232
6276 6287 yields 0.09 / 225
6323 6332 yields -0.14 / 236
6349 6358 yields -0.24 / 241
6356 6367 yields 0.33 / 229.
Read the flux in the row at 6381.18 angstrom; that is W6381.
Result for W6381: 237.8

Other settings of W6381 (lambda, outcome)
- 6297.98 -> 209.4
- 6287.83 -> 225.2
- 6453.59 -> 244.7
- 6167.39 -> 204.1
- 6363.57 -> 230.3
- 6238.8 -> 212.7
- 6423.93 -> 246.6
